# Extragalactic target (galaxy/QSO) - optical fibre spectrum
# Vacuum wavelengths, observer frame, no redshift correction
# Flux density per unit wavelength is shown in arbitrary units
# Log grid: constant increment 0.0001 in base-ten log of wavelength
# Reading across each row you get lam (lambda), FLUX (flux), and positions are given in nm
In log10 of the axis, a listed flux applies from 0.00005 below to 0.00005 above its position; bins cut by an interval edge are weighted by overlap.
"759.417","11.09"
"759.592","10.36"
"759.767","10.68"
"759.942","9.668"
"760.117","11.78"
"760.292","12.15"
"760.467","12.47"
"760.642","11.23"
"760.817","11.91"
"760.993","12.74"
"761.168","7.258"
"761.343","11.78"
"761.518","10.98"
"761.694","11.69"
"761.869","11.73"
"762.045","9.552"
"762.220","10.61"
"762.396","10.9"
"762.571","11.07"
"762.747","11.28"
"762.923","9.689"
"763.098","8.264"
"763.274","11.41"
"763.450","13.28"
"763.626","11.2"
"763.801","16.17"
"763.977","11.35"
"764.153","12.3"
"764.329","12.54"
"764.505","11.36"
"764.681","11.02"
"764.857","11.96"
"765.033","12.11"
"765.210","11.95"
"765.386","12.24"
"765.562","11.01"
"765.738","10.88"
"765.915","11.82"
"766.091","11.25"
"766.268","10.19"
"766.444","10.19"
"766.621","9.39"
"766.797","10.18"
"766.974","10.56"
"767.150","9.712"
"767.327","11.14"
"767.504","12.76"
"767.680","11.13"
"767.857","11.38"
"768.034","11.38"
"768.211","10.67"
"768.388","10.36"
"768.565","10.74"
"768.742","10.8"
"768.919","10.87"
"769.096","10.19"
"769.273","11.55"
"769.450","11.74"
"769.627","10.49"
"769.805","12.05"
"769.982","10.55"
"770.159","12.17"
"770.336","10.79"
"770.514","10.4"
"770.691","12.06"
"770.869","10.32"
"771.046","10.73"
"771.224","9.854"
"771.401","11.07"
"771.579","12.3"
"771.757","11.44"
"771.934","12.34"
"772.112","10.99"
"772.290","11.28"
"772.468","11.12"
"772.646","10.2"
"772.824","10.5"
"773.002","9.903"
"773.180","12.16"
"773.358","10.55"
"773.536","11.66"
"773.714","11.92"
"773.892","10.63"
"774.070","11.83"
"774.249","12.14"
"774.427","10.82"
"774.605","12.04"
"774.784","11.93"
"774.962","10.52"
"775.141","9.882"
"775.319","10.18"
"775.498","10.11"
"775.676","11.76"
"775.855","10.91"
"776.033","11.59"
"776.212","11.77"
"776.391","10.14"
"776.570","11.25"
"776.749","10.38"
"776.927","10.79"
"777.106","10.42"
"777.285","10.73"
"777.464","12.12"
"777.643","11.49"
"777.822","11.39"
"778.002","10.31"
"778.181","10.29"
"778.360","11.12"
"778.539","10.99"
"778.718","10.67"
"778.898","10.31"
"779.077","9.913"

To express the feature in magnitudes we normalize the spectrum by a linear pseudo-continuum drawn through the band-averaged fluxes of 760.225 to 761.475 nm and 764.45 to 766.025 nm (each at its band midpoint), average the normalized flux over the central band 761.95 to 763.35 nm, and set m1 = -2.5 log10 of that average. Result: 0.11 mag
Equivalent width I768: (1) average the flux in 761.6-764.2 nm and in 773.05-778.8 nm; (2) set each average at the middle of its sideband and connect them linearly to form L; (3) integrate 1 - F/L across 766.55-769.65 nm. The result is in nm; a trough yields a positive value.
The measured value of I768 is 0.107 nm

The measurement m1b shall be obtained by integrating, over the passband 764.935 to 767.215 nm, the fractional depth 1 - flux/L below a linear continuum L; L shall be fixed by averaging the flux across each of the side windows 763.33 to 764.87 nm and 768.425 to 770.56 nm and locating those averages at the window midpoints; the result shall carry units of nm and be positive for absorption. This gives 0.19 nm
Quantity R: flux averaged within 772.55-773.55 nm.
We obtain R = 10.8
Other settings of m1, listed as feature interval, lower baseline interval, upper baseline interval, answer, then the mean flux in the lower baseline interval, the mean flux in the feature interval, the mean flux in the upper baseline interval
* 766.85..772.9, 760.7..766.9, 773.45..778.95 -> 0.009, 11.2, 11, 11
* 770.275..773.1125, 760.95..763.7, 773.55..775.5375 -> 0.009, 10.8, 11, 11.1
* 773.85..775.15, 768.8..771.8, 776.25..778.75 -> -0.034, 11.1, 11.3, 10.9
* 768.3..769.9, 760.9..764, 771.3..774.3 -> 0.026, 11.2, 11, 11.3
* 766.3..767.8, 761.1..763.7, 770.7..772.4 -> 0.033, 10.7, 10.6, 11.2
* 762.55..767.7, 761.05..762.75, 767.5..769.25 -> -0.048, 10.7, 11.3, 11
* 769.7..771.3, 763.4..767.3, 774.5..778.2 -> 0.023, 11.5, 11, 11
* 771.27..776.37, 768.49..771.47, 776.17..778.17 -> -0.022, 11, 11.2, 10.9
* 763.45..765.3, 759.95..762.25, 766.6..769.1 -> -0.116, 11.2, 12.2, 10.8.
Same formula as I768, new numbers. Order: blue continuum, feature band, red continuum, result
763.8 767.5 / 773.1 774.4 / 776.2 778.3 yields -0.06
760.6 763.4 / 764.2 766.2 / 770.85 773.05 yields -0.15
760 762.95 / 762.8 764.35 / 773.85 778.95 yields -0.09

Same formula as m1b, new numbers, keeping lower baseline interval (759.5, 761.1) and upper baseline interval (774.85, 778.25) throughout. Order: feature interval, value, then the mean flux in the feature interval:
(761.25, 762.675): 0.04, 11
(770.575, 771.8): -0.01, 11.1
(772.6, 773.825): 0.00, 11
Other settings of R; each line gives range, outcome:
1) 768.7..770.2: 11.1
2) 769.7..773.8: 11.1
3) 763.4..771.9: 11.3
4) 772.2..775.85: 11.1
